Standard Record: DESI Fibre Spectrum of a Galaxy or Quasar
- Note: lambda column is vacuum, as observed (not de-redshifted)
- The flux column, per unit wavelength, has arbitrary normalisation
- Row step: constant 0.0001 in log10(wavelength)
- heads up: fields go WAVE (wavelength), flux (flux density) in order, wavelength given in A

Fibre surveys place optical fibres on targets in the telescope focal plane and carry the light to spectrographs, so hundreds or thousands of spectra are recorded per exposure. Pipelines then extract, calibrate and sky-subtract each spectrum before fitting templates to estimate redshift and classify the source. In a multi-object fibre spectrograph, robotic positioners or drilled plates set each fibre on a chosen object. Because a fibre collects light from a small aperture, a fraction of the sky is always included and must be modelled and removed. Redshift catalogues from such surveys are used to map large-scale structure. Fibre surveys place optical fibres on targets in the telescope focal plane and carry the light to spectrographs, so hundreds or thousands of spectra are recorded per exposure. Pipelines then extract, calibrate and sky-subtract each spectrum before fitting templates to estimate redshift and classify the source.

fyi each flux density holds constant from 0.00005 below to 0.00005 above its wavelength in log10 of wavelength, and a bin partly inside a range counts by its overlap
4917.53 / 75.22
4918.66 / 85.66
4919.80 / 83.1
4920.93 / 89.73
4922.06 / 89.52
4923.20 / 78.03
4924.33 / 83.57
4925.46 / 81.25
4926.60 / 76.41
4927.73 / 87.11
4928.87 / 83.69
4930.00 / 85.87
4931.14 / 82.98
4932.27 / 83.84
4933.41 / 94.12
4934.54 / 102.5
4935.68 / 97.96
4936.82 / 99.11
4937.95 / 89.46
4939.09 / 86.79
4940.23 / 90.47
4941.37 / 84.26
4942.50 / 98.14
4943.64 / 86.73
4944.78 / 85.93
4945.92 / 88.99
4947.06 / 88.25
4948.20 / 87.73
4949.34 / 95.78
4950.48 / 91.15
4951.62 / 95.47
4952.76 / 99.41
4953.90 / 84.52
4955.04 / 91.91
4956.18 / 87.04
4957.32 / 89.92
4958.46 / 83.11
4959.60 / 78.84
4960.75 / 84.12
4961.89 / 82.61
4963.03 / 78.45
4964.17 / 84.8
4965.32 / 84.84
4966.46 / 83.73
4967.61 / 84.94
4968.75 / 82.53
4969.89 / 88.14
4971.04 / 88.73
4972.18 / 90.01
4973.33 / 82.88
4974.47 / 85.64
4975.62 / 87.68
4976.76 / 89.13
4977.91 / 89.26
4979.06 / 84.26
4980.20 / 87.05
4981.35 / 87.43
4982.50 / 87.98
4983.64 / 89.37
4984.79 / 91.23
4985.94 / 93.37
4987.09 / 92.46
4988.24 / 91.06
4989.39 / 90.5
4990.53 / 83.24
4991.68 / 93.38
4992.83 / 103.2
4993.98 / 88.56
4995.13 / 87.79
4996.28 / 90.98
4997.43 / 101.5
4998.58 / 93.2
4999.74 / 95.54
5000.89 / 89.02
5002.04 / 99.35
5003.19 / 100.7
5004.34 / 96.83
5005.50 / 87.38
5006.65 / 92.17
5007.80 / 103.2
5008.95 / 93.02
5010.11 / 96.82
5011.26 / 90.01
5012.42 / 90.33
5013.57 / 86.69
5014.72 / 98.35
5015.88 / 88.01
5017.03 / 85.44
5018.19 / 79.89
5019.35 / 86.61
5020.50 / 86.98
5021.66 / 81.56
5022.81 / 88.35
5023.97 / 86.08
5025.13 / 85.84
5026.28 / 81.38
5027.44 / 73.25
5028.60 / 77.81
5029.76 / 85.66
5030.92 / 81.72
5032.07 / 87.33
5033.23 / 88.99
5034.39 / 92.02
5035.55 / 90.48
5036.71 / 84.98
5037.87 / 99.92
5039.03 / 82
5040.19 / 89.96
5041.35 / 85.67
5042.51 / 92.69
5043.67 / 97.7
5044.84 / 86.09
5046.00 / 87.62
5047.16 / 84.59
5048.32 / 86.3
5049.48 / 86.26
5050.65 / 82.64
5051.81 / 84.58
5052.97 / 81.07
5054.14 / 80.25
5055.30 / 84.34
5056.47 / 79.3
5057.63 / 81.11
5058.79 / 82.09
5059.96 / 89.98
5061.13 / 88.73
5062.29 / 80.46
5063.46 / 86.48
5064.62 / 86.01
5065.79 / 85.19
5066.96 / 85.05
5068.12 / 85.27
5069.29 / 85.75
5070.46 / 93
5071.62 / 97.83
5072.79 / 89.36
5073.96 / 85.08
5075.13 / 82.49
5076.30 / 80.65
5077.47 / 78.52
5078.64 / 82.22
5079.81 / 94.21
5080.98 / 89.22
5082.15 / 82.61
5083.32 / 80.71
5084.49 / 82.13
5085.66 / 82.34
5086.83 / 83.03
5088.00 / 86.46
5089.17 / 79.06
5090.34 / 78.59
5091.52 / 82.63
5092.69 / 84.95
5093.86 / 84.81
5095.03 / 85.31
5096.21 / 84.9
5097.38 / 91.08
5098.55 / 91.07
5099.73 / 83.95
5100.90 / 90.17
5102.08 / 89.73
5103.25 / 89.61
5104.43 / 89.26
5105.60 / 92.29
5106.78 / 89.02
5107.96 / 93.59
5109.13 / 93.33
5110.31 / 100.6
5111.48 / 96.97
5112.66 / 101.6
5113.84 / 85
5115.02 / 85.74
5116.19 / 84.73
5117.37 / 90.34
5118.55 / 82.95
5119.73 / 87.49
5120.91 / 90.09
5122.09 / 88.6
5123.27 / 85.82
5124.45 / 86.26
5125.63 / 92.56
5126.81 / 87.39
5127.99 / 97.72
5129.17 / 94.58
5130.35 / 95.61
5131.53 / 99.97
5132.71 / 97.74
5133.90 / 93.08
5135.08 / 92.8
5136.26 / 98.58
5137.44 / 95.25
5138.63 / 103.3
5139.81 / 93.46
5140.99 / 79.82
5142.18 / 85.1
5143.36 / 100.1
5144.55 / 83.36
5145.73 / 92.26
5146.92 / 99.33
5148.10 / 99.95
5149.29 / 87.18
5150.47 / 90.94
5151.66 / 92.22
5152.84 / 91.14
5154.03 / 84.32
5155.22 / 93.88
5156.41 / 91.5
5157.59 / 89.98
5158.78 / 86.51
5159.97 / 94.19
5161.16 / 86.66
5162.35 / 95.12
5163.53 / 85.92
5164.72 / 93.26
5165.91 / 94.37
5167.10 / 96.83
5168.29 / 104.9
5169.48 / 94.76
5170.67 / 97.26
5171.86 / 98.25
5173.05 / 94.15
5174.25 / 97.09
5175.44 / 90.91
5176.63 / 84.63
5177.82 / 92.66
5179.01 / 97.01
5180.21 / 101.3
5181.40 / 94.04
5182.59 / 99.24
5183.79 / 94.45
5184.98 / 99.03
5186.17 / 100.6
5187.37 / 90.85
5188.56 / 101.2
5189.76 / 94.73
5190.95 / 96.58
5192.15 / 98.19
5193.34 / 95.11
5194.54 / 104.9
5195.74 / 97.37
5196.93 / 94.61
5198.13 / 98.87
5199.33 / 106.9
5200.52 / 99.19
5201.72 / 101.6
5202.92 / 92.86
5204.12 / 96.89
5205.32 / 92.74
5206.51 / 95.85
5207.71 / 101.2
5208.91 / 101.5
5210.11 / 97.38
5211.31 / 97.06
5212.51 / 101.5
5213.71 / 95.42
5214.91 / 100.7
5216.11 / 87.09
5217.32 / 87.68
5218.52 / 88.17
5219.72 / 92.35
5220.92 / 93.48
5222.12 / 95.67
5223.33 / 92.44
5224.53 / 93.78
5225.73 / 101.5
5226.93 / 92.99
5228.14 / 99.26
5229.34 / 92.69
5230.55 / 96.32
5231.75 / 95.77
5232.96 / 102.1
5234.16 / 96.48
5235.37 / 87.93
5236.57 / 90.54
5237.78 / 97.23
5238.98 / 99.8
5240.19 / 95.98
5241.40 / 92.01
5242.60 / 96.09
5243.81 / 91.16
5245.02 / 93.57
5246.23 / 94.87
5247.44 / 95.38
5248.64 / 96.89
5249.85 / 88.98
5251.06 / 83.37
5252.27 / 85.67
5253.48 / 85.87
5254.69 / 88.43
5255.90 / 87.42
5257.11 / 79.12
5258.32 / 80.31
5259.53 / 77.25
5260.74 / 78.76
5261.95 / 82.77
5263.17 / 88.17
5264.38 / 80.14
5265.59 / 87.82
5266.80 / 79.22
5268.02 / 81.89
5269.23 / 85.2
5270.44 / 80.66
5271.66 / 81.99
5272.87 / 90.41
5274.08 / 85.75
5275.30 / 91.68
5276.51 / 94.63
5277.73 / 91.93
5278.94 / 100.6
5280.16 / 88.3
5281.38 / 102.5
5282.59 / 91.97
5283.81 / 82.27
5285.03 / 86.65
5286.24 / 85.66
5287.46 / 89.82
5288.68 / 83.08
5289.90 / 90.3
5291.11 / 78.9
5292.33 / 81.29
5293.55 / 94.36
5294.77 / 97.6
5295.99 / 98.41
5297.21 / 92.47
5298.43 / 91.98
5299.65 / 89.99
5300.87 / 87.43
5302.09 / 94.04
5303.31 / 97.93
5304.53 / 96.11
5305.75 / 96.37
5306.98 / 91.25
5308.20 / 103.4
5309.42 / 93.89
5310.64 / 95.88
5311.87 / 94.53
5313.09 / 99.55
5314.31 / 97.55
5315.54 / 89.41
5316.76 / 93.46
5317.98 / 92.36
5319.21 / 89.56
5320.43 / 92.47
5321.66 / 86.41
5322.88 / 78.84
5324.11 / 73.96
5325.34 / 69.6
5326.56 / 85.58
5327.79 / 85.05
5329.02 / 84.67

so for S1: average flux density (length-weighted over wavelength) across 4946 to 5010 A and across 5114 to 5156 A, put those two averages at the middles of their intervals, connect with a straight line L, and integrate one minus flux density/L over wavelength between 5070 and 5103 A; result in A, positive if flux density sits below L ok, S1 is 1.94 A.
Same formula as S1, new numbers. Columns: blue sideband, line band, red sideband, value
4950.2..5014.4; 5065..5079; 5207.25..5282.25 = 0.7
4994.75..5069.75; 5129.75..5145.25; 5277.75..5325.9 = -0.8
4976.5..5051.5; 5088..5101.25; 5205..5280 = 0.7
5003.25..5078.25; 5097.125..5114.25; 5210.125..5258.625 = -0.6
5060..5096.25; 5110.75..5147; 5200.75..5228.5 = -1.2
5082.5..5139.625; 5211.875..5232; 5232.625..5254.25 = -0.5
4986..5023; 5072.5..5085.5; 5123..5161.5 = 1.1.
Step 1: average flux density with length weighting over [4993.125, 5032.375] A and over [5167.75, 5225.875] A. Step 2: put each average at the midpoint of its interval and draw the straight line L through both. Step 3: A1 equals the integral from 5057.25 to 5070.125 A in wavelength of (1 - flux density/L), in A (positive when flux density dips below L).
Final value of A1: 0.9 A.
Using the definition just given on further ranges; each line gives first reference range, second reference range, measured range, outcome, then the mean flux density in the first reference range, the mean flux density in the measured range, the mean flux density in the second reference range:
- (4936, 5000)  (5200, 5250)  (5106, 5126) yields 0.5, 89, 90.2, 95.3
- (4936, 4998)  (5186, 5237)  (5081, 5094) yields 1.4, 88.8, 82.7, 96.3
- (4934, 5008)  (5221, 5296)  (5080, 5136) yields 0.6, 90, 89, 89.9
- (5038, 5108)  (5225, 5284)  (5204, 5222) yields -1.2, 86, 95.3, 90.1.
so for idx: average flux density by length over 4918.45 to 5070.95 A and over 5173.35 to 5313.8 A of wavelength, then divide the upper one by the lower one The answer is 1.05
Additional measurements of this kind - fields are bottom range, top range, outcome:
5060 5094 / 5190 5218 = 1.15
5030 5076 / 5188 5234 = 1.12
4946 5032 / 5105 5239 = 1.06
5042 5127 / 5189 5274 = 1.06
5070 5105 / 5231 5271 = 1.03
